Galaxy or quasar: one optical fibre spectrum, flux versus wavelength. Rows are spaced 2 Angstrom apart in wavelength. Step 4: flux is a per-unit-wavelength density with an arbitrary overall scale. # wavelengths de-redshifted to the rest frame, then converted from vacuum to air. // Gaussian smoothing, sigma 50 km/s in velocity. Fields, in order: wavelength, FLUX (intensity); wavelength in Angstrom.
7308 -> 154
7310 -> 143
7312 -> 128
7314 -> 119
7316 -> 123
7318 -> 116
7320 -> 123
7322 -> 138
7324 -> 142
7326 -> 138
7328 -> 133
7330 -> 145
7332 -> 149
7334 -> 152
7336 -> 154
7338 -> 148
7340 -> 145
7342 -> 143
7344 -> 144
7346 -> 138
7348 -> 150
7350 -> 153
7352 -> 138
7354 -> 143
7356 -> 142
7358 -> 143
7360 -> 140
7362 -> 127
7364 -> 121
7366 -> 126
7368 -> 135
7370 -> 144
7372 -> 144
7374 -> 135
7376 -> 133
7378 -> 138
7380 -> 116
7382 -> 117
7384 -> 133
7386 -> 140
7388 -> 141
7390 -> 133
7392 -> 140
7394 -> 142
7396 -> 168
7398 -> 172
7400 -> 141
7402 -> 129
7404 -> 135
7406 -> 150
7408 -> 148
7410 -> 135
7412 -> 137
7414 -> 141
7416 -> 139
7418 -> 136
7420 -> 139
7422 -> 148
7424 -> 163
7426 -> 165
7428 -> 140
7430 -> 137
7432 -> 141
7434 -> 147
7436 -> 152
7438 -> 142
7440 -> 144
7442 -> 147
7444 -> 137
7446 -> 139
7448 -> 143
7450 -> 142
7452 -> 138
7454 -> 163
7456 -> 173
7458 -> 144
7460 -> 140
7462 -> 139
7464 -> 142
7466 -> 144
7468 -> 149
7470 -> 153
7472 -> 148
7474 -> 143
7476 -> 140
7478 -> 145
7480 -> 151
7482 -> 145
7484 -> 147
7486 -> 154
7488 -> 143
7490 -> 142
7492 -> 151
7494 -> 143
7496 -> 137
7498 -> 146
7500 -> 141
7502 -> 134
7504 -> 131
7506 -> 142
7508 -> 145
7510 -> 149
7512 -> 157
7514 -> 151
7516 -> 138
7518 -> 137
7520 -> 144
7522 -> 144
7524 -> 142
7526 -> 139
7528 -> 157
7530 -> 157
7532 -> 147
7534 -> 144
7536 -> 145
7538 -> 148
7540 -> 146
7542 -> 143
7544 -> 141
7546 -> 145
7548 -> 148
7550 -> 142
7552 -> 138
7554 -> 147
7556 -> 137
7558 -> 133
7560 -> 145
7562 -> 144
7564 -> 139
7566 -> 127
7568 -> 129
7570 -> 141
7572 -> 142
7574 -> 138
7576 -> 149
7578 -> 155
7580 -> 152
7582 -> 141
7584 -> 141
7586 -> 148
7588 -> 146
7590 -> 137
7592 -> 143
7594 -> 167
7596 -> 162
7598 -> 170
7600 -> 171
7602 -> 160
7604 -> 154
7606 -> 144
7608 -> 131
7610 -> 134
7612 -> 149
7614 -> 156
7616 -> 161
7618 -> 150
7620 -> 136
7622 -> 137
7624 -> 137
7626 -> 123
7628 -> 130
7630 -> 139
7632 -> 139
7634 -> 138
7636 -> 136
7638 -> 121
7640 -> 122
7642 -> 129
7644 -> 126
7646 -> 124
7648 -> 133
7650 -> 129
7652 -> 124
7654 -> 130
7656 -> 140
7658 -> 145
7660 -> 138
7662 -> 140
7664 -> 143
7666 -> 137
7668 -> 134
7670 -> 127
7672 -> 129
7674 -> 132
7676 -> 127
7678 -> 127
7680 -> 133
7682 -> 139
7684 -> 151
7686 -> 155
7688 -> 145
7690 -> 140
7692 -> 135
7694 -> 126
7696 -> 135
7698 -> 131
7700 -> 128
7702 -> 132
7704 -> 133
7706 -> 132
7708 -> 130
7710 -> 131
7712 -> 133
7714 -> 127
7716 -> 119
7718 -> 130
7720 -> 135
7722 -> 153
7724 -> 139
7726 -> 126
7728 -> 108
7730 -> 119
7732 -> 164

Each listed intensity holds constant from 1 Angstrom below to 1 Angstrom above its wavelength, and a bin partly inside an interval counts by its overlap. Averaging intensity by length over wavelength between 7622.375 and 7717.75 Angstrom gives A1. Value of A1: 133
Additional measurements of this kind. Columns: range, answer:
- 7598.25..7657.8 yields 139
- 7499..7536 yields 144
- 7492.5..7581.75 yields 143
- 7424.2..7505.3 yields 145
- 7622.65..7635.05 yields 134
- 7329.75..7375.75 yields 142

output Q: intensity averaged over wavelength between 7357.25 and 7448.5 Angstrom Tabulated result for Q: 140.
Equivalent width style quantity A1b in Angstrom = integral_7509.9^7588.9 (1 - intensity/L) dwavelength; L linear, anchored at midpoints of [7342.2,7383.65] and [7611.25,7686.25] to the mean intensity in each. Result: -4.58 Angstrom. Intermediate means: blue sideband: 136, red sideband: 136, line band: 144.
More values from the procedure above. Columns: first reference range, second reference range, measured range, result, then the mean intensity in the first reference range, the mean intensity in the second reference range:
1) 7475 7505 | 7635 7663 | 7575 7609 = -3.9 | 143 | 131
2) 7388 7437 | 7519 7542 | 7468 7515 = 0.2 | 145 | 146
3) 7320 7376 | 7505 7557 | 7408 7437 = -0.4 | 141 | 145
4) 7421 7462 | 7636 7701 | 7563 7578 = 0.0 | 147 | 134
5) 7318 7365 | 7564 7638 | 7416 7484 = -1.8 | 141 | 144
